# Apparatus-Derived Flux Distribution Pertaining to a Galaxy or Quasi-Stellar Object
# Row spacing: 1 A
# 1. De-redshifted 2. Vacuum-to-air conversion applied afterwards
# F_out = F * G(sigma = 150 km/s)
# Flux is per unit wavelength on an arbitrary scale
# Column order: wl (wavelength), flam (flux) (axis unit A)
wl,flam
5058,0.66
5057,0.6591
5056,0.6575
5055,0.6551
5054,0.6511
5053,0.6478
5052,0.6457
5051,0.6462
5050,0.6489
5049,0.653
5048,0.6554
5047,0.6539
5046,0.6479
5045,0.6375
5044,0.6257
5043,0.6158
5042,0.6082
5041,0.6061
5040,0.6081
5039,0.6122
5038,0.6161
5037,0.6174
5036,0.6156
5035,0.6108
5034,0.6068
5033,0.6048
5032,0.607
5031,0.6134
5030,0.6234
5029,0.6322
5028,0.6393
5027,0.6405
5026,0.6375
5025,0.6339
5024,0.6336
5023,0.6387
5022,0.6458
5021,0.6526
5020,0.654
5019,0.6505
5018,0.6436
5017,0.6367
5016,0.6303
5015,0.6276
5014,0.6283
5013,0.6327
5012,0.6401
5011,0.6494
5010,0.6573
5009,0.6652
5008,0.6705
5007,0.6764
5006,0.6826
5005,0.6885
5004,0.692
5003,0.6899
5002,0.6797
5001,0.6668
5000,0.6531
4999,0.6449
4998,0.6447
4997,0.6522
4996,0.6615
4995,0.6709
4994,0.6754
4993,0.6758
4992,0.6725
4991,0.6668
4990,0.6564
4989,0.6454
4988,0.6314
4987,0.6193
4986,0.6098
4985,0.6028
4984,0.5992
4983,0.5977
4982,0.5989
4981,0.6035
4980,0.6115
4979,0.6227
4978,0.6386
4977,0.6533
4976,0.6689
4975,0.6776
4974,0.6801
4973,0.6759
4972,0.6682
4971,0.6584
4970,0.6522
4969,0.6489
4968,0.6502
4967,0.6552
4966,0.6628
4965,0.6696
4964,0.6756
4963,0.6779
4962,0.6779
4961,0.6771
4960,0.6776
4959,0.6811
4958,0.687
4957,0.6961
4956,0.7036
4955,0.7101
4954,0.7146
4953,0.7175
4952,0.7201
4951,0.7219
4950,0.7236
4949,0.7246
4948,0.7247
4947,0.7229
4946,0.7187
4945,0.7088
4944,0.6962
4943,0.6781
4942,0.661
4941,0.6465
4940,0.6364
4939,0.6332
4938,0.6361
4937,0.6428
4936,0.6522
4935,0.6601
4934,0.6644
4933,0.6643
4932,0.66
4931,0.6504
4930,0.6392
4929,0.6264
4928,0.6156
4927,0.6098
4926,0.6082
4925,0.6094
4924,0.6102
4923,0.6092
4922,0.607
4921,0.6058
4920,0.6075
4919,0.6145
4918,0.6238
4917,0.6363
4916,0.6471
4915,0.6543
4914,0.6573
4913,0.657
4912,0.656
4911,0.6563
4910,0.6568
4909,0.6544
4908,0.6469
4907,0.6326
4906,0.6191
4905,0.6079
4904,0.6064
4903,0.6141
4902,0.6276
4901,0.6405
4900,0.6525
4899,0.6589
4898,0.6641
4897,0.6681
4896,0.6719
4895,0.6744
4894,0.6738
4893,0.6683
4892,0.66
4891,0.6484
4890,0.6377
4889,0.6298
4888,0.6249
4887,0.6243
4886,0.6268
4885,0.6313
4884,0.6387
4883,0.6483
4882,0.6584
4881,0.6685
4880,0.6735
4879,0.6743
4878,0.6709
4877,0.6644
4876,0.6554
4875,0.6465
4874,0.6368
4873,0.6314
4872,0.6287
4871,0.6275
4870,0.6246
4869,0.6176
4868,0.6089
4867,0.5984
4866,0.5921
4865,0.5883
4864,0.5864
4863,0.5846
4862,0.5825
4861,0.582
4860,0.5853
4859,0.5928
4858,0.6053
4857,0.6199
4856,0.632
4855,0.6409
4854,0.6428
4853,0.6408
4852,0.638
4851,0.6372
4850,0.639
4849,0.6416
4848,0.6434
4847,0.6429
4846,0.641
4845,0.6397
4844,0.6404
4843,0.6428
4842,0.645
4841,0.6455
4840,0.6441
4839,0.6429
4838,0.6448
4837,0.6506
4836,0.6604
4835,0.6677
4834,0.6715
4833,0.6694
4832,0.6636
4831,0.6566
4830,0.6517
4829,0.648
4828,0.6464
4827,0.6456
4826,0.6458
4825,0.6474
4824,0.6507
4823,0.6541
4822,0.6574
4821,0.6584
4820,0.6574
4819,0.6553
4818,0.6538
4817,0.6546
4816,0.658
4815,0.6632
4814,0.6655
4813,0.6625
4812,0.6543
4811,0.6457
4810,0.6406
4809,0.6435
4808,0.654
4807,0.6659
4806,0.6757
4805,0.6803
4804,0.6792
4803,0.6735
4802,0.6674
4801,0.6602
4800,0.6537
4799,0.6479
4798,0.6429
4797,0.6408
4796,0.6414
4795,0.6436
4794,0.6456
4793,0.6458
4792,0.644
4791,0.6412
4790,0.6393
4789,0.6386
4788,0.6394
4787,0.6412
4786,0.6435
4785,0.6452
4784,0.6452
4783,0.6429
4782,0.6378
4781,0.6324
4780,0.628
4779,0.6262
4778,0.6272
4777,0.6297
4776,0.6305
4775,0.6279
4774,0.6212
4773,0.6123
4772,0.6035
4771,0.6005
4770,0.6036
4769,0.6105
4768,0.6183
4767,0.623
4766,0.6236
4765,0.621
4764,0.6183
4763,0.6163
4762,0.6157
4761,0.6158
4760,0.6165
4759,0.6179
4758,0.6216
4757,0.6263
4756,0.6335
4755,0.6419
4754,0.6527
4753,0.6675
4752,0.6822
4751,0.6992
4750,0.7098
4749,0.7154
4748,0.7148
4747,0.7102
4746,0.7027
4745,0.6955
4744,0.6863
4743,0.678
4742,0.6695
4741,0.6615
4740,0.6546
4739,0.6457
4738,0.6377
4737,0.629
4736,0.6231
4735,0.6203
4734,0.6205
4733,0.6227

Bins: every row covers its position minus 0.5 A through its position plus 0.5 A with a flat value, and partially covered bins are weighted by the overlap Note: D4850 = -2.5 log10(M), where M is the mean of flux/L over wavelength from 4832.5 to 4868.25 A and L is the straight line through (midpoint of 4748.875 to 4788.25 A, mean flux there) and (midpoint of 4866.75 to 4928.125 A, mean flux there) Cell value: 0.01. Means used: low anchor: 0.634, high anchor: 0.639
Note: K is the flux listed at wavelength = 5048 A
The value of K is 0.6554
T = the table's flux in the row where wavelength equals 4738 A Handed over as 0.6377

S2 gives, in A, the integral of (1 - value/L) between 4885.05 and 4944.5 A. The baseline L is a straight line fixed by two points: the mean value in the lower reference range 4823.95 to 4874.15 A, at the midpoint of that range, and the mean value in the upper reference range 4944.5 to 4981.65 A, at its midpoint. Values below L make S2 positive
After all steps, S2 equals 1.7 A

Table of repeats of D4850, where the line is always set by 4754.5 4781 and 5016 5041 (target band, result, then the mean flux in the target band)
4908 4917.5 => -0.05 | 0.653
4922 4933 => 0.00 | 0.625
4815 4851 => -0.05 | 0.651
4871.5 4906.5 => -0.04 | 0.646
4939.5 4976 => -0.10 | 0.685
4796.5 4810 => -0.06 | 0.66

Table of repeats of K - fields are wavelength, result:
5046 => 0.6479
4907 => 0.6326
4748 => 0.7148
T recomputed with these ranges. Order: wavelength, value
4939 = 0.6332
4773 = 0.6123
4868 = 0.6089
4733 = 0.6227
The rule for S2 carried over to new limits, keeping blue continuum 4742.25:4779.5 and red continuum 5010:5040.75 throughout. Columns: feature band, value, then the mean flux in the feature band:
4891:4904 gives -0.4 A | 0.654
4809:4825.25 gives -0.4 A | 0.655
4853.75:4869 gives 0.9 A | 0.603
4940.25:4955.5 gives -1.7 A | 0.705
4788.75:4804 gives -0.2 A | 0.65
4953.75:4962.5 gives -0.8 A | 0.691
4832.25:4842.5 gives -0.2 A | 0.654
